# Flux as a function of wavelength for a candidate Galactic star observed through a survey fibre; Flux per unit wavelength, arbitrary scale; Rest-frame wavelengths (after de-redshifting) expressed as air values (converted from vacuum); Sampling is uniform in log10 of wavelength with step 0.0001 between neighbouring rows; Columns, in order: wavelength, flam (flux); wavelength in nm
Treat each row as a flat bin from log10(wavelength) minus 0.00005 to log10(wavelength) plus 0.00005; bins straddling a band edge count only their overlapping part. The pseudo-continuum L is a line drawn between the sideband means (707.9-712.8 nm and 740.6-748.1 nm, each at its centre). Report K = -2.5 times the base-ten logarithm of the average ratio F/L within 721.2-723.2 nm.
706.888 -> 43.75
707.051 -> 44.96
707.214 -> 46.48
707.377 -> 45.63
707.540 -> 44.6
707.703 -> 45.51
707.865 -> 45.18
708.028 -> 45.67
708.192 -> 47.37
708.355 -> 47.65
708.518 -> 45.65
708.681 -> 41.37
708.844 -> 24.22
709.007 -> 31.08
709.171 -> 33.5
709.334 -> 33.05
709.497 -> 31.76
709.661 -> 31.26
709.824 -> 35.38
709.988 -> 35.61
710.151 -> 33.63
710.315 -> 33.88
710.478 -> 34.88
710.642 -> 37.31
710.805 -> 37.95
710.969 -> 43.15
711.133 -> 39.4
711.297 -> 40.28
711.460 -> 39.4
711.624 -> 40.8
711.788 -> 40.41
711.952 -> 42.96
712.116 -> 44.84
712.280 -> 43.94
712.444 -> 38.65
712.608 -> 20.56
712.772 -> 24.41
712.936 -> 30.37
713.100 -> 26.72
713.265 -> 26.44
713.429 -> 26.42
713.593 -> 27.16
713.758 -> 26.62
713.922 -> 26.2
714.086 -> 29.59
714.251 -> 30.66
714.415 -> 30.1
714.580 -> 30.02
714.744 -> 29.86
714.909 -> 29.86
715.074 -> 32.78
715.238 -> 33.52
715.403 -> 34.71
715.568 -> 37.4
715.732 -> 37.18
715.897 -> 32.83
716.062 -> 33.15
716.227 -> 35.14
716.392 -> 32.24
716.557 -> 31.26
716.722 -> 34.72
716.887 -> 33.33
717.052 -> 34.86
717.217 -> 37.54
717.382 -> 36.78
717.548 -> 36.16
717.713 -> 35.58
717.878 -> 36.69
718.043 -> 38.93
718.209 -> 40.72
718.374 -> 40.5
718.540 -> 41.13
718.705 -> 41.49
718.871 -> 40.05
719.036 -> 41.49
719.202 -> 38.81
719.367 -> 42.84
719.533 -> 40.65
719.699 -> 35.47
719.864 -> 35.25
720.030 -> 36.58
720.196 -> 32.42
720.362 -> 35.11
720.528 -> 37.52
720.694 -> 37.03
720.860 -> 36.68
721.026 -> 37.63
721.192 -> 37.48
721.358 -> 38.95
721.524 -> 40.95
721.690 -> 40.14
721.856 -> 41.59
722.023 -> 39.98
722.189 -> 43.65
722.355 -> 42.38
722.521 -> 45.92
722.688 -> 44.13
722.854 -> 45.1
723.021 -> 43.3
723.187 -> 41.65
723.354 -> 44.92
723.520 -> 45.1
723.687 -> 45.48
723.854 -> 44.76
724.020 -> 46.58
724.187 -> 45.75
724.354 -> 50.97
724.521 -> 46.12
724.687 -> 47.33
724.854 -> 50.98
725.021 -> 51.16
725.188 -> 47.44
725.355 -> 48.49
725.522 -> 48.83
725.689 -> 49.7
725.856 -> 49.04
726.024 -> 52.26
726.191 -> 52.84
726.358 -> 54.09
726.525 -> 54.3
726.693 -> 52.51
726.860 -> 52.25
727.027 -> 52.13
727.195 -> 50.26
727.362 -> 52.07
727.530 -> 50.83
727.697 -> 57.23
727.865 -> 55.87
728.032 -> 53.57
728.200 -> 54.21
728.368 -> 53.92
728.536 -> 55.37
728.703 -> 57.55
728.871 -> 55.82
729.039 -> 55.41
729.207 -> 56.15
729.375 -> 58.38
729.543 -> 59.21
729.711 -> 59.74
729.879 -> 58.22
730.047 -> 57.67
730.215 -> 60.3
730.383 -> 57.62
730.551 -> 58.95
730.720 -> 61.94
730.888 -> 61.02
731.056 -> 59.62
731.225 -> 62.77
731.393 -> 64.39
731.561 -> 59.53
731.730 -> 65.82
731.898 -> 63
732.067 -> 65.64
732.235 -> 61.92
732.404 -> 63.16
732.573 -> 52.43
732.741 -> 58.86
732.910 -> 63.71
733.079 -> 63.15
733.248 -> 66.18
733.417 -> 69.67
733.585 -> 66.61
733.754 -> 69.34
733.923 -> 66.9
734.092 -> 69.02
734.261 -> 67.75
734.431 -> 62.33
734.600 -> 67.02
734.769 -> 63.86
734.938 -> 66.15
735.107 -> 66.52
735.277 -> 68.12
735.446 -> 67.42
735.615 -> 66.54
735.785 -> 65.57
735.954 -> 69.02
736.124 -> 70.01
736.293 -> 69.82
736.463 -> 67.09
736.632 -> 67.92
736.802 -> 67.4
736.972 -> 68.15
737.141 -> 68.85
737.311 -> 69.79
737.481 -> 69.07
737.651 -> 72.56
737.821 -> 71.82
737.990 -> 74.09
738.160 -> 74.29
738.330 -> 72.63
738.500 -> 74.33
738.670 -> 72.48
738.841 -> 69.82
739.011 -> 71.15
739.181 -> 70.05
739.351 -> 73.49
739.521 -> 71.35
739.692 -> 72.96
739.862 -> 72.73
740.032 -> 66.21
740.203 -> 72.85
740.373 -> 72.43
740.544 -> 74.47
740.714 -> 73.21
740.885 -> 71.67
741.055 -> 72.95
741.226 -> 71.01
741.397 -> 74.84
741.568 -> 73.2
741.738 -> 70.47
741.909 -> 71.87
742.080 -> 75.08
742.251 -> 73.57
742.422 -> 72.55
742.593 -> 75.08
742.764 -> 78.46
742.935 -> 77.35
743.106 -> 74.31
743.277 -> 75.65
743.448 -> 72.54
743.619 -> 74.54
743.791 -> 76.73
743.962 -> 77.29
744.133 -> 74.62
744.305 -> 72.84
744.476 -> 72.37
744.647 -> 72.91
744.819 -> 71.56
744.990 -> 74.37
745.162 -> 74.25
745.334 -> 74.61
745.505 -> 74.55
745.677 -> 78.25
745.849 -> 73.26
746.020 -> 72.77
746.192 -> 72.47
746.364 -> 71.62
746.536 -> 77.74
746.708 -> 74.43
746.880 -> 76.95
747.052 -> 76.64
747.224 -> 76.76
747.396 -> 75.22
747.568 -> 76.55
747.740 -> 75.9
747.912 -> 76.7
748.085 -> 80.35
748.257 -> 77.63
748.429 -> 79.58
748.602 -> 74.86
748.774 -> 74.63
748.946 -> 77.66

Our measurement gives 0.19 mag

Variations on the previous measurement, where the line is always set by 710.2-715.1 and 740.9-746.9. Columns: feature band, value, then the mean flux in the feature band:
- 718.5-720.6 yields 0.111 mag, 38.3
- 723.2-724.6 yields 0.051 mag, 46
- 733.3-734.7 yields -0.102 mag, 67.3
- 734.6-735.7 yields -0.063 mag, 66.5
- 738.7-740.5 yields -0.044 mag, 71.4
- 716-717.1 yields 0.154 mag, 33.5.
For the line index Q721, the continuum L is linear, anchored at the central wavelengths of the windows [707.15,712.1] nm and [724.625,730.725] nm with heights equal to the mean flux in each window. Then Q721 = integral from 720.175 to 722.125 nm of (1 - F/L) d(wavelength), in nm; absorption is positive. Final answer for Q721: 0.42 nm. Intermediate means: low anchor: 39.2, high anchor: 54.1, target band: 38.2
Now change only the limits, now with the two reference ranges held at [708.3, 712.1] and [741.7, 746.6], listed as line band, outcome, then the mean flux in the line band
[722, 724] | 0.28 nm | 44.1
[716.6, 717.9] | 0.27 nm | 35.5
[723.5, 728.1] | 0.33 nm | 50.4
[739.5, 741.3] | -0.05 nm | 72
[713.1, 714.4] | 0.43 nm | 27.7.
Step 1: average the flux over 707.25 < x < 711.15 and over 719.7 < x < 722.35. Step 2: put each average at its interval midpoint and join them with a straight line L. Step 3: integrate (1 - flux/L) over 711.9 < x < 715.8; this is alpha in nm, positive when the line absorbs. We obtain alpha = 0.69 nm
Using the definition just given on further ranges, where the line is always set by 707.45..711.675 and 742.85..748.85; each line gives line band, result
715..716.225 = 0.28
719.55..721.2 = 0.44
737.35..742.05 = -0.22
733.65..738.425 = -0.24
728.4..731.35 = 0.02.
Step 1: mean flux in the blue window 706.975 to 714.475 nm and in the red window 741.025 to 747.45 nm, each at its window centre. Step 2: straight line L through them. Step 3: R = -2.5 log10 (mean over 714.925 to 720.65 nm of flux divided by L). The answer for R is 0.211 mag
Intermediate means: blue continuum 36.4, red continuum 74.4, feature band 36.5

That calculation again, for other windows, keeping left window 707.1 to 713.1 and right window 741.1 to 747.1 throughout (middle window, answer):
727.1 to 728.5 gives 0.07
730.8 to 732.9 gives -0.01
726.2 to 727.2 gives 0.06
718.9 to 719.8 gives 0.20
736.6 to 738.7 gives -0.06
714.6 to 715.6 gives 0.31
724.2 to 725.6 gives 0.11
